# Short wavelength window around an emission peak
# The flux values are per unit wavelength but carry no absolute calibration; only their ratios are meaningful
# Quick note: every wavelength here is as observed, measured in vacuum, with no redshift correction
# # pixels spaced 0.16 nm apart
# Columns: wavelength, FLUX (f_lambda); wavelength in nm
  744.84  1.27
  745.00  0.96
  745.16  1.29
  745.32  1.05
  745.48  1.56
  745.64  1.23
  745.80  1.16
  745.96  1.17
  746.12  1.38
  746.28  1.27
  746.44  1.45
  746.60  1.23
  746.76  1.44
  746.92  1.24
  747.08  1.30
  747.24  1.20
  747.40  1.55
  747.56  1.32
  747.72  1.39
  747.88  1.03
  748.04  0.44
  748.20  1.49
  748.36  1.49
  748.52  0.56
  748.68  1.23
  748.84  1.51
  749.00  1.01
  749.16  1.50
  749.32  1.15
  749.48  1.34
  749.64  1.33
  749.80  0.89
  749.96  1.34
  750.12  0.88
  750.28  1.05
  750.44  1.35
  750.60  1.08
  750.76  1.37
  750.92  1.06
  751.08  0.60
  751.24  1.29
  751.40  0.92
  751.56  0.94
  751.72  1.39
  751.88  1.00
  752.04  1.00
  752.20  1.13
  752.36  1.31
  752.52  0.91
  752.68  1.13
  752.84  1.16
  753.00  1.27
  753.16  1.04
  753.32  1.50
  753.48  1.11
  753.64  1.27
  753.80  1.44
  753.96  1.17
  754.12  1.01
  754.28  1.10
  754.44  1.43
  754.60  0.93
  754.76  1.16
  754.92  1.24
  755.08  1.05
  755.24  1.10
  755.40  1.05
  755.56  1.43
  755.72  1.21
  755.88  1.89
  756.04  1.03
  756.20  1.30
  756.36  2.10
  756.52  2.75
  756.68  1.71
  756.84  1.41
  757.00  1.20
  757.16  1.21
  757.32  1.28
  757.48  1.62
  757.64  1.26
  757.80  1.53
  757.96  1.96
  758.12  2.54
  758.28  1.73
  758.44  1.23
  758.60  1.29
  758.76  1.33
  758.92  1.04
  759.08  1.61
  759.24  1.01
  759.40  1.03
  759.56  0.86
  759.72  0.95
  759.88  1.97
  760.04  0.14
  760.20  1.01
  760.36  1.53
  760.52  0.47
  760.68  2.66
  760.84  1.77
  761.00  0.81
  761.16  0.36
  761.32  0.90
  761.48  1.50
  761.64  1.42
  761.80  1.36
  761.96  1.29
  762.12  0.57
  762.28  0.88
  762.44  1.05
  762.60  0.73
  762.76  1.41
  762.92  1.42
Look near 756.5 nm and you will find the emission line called [S II]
